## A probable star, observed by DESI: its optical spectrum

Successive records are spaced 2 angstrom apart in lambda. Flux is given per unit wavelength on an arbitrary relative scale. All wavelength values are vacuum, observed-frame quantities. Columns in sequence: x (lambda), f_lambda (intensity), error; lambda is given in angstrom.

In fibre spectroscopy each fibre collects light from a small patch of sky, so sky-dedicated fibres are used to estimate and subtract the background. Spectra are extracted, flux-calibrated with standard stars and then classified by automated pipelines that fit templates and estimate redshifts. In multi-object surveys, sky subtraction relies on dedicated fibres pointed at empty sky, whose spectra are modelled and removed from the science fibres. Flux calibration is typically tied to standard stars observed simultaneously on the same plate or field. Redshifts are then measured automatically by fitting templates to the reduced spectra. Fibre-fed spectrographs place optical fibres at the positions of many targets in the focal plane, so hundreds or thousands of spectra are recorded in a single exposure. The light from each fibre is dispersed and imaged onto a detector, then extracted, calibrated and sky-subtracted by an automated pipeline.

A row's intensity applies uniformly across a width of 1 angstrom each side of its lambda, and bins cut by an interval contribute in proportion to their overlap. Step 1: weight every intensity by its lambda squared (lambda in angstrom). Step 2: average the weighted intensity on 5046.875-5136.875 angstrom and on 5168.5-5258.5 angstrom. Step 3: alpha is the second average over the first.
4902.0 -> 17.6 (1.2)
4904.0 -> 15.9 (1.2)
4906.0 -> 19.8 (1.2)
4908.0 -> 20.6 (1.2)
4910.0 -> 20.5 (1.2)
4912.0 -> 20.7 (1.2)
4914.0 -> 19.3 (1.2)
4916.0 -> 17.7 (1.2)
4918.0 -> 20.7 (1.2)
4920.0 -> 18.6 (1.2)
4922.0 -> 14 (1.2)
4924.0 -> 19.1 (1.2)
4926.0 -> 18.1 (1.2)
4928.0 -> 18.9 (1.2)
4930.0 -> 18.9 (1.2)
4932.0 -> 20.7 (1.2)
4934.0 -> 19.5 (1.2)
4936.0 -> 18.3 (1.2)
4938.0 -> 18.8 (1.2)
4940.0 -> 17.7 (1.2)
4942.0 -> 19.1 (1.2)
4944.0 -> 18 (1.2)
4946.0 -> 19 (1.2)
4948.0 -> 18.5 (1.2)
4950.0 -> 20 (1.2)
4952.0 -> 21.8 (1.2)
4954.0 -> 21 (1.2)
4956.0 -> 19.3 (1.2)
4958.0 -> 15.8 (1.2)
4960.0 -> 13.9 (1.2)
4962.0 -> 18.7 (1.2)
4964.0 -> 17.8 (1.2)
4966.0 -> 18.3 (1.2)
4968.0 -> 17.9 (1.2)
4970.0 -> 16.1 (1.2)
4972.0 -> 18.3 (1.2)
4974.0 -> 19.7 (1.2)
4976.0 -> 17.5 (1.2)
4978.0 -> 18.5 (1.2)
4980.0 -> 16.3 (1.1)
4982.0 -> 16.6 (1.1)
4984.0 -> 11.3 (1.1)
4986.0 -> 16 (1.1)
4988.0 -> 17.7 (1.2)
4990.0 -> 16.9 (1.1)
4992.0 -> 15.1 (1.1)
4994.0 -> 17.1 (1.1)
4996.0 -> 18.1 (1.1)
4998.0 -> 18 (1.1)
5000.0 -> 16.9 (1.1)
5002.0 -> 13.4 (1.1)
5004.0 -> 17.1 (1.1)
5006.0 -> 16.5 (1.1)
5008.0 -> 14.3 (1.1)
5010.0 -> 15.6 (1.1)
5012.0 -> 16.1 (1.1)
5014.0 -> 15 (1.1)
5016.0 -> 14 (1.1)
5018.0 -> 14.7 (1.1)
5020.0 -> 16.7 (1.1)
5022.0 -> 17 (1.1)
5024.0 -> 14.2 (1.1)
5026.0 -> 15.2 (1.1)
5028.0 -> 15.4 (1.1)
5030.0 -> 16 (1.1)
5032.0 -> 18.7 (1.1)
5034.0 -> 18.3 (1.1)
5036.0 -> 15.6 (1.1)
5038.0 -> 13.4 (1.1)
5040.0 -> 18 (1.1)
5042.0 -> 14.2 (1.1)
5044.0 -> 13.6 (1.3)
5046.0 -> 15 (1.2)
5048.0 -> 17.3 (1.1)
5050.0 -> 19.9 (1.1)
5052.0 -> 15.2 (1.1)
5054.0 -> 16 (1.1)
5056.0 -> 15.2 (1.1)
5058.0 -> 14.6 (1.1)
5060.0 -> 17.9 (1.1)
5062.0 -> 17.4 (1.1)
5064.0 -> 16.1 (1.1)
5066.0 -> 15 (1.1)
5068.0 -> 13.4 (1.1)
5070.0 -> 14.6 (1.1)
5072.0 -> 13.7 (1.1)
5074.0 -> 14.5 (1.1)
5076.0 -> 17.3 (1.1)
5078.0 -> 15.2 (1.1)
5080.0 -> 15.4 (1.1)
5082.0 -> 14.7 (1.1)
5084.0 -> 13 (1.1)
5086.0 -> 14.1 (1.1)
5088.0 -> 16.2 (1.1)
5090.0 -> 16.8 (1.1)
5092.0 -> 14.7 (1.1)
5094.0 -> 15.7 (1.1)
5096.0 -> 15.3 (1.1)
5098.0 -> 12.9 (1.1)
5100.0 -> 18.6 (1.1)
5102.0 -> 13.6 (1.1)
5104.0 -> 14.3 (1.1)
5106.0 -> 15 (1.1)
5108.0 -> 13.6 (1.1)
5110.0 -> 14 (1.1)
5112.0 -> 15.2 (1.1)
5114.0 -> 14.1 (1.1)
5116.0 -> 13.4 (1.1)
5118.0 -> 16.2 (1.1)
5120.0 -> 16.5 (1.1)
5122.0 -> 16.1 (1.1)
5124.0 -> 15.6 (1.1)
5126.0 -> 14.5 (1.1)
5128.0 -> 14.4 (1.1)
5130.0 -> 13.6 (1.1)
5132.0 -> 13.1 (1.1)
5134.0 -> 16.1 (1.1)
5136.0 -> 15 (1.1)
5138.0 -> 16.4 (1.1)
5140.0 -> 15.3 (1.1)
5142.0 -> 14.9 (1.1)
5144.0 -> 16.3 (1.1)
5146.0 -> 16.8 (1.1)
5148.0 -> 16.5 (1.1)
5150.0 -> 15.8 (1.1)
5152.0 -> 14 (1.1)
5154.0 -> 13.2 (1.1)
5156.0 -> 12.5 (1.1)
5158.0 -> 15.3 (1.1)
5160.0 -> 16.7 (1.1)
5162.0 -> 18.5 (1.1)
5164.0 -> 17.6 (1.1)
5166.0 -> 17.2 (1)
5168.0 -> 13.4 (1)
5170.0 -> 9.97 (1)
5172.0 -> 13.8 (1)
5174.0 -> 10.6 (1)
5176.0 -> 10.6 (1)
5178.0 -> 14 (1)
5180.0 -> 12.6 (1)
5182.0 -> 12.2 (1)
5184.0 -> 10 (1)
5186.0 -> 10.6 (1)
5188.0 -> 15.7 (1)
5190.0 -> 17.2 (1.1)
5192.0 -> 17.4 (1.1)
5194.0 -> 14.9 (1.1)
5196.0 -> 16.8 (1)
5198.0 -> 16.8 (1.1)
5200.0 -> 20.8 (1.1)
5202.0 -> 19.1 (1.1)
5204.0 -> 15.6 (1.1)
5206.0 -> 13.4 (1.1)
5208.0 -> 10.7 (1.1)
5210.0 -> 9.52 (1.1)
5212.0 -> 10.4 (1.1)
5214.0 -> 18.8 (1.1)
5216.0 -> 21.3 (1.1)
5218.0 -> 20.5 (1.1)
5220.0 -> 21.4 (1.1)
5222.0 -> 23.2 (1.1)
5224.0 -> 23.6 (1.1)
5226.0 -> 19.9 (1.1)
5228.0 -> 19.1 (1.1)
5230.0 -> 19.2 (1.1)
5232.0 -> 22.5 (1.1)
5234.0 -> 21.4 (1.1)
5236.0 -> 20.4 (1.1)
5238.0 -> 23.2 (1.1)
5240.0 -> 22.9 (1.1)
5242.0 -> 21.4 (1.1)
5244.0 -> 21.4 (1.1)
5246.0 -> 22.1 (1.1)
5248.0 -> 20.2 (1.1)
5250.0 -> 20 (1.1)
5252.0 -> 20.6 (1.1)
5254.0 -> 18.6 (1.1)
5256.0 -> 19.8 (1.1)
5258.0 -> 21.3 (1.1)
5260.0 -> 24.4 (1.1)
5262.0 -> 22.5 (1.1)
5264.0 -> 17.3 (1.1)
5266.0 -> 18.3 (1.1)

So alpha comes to 1.20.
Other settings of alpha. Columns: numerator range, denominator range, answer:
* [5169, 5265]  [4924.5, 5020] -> 1.12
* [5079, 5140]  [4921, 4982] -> 0.87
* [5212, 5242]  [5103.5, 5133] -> 1.49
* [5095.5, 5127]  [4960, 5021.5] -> 0.95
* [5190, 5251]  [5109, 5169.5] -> 1.28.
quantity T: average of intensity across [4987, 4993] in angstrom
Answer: 16.6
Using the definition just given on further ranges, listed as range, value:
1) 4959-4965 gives 16.8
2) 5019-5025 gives 16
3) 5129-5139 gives 14.8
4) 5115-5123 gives 15.6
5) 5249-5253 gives 20.3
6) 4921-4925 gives 16.6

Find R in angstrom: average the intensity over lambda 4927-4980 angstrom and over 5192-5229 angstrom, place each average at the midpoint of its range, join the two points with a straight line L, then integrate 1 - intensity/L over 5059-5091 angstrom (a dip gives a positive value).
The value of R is 4.8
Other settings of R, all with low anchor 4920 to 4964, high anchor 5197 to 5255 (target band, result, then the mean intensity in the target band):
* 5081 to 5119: 8.3 angstrom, 14.8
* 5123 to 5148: 5.0 angstrom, 15.2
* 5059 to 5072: 2.2 angstrom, 15.6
